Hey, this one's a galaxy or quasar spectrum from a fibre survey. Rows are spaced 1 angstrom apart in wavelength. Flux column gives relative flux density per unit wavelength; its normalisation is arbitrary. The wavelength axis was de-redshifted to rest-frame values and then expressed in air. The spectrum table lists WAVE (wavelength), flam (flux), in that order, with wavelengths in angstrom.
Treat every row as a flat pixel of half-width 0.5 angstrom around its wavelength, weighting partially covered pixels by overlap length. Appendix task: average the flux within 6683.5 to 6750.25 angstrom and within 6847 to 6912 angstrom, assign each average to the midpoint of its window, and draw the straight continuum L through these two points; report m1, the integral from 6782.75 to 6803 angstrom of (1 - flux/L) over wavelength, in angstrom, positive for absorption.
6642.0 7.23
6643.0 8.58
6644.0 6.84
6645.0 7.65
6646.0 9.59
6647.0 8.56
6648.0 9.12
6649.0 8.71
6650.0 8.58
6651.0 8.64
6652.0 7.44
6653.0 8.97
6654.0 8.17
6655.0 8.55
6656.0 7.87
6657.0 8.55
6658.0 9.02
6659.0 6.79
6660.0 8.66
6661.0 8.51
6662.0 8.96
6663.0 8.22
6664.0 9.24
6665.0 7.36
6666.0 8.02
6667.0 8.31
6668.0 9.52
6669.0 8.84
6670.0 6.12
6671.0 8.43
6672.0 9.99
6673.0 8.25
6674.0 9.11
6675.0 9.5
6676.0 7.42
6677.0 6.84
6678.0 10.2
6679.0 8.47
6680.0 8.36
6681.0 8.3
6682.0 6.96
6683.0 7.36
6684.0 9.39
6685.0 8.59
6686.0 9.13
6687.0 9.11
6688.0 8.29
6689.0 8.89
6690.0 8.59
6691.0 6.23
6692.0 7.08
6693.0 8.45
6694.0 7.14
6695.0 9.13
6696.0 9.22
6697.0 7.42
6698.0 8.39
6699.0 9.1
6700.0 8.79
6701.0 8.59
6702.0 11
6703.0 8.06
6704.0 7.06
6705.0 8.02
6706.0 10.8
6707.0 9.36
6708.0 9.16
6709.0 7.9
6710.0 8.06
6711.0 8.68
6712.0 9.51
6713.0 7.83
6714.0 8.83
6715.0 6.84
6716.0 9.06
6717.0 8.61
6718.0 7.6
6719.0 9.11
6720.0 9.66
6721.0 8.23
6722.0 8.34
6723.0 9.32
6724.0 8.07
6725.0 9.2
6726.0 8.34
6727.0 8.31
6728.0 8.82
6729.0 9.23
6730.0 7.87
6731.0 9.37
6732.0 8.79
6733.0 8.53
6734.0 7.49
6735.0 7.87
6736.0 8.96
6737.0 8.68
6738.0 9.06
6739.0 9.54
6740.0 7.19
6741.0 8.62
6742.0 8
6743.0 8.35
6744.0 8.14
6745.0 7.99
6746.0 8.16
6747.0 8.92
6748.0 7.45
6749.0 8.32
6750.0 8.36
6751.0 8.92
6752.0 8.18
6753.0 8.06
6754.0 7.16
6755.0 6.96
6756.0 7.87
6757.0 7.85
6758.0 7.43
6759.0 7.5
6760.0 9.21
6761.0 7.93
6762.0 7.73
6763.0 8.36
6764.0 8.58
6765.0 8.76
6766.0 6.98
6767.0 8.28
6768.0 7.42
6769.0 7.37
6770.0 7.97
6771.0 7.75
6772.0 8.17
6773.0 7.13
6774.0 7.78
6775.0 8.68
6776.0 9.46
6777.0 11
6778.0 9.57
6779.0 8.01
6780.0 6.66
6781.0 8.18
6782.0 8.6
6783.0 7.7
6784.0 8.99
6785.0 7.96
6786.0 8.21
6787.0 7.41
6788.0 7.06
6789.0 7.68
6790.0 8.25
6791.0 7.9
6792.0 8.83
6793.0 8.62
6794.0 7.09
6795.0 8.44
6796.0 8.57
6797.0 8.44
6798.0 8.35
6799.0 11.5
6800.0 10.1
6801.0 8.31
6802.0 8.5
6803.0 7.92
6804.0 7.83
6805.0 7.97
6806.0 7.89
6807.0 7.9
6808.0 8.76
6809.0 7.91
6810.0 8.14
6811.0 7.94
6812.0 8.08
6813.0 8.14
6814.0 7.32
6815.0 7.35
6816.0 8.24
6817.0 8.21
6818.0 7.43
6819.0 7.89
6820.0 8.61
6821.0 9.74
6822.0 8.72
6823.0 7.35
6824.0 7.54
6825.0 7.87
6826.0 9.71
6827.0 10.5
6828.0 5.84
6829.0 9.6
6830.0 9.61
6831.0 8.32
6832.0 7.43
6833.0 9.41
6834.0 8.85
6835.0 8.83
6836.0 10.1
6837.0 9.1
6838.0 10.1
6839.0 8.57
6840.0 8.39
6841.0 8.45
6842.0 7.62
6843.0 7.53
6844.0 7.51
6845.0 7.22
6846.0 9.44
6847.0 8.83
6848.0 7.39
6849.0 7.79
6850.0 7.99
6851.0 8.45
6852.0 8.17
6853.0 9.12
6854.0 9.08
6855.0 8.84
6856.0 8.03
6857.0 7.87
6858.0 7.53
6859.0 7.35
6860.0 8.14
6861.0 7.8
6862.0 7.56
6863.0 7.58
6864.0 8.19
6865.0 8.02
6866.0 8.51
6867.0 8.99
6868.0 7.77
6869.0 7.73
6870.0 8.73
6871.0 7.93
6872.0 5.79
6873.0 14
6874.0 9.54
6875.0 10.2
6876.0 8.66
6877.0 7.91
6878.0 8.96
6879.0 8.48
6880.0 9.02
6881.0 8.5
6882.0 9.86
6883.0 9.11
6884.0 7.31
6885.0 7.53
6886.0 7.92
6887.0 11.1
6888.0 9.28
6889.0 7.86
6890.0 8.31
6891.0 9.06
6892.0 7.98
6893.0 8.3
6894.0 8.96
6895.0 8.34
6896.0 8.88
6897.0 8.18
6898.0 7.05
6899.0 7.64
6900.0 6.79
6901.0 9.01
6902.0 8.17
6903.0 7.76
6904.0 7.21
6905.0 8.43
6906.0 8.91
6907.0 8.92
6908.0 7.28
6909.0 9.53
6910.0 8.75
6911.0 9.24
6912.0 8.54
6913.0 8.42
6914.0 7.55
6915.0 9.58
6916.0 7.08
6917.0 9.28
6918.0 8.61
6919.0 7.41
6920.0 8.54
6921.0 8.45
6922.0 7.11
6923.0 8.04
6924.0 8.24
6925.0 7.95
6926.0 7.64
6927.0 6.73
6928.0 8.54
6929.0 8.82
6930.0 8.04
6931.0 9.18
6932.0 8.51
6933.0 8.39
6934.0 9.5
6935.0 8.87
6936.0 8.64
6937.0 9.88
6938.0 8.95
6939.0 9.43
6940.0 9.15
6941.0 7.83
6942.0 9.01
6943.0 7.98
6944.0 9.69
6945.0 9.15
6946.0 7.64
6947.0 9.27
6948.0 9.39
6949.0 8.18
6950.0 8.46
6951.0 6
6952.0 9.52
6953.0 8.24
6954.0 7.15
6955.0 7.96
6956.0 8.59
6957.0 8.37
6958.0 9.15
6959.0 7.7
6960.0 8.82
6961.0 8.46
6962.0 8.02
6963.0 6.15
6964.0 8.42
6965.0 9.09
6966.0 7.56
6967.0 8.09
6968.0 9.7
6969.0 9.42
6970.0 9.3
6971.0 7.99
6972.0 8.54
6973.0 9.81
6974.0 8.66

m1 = 0.2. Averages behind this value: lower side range 8.51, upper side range 8.42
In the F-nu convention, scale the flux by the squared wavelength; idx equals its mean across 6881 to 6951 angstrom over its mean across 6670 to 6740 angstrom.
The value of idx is 1.1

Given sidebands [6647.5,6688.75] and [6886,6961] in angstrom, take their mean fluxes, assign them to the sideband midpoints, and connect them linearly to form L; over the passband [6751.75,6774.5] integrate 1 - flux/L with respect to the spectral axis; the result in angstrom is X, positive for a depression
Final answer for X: 1.6 angstrom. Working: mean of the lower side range 8.44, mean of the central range 7.84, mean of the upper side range 8.43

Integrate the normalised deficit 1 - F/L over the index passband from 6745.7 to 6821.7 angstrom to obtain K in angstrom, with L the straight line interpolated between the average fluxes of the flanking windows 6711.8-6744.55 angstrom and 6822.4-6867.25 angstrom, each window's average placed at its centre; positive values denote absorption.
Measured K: 2.3 angstrom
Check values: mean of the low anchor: 8.52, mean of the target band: 8.18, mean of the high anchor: 8.36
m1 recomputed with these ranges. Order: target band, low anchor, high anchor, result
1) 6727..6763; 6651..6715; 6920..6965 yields 0.8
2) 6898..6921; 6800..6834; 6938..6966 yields 0.2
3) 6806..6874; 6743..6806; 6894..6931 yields -1.1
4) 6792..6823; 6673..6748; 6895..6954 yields 0.4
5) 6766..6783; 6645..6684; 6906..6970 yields 0.5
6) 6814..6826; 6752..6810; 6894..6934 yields 0.1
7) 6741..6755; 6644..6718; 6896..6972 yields 0.5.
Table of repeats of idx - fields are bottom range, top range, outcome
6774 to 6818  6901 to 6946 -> 1.06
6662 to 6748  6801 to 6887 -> 1.03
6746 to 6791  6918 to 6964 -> 1.09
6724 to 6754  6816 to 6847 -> 1.04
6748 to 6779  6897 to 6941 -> 1.07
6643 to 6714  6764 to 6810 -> 1.01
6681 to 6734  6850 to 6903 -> 1.04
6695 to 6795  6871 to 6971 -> 1.07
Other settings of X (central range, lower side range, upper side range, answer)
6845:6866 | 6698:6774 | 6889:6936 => 0.4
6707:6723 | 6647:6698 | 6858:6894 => -0.3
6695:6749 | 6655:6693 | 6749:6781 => -2.3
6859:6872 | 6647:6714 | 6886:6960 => 0.7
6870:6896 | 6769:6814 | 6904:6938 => -1.3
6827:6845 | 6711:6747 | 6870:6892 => 0.4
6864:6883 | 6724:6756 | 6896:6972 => -1.0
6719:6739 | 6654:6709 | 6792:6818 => -0.7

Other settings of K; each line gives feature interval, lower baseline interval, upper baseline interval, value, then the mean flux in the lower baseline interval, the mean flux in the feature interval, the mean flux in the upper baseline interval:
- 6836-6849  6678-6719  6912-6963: 0.05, 8.46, 8.39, 8.4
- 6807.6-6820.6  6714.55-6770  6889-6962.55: 0.48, 8.27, 8.01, 8.38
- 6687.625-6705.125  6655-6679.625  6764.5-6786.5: 0.13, 8.43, 8.31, 8.21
